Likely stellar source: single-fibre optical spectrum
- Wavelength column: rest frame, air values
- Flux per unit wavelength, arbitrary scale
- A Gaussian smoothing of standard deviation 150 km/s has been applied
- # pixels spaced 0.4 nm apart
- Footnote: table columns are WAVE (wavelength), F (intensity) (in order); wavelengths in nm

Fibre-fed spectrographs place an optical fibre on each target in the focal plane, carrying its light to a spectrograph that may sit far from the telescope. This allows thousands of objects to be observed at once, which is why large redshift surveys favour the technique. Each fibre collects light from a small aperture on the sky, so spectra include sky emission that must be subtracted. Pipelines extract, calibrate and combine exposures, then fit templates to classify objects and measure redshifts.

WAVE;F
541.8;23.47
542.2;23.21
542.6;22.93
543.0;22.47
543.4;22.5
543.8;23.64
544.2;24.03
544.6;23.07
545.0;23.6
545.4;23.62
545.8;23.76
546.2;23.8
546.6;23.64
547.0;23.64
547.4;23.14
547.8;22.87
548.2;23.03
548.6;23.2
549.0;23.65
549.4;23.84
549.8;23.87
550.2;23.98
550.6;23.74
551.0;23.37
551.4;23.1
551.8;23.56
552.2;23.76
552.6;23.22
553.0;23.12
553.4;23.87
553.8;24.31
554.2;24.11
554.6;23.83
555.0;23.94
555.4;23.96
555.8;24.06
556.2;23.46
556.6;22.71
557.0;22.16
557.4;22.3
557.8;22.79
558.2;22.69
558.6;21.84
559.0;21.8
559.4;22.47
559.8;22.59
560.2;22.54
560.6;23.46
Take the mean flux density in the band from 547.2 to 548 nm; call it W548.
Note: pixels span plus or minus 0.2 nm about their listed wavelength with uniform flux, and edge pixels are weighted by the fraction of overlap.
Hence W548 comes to 23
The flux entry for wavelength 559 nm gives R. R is 21.8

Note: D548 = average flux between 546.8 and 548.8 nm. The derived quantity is 23.2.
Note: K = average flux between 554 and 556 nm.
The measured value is 24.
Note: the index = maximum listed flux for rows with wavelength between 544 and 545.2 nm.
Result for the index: 24.03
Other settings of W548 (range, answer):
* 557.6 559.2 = 22.3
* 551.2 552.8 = 23.4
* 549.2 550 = 23.9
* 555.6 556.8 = 23.4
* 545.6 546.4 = 23.8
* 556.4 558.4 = 22.5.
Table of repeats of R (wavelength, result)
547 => 23.64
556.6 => 22.71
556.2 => 23.46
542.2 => 23.21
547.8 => 22.87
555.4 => 23.96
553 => 23.12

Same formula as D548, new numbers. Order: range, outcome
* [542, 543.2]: 22.9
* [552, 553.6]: 23.5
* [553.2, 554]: 24.1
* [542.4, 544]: 22.9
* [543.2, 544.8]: 23.3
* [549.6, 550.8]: 23.9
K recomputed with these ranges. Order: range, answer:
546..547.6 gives 23.6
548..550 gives 23.5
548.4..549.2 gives 23.4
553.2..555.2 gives 24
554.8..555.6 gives 24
